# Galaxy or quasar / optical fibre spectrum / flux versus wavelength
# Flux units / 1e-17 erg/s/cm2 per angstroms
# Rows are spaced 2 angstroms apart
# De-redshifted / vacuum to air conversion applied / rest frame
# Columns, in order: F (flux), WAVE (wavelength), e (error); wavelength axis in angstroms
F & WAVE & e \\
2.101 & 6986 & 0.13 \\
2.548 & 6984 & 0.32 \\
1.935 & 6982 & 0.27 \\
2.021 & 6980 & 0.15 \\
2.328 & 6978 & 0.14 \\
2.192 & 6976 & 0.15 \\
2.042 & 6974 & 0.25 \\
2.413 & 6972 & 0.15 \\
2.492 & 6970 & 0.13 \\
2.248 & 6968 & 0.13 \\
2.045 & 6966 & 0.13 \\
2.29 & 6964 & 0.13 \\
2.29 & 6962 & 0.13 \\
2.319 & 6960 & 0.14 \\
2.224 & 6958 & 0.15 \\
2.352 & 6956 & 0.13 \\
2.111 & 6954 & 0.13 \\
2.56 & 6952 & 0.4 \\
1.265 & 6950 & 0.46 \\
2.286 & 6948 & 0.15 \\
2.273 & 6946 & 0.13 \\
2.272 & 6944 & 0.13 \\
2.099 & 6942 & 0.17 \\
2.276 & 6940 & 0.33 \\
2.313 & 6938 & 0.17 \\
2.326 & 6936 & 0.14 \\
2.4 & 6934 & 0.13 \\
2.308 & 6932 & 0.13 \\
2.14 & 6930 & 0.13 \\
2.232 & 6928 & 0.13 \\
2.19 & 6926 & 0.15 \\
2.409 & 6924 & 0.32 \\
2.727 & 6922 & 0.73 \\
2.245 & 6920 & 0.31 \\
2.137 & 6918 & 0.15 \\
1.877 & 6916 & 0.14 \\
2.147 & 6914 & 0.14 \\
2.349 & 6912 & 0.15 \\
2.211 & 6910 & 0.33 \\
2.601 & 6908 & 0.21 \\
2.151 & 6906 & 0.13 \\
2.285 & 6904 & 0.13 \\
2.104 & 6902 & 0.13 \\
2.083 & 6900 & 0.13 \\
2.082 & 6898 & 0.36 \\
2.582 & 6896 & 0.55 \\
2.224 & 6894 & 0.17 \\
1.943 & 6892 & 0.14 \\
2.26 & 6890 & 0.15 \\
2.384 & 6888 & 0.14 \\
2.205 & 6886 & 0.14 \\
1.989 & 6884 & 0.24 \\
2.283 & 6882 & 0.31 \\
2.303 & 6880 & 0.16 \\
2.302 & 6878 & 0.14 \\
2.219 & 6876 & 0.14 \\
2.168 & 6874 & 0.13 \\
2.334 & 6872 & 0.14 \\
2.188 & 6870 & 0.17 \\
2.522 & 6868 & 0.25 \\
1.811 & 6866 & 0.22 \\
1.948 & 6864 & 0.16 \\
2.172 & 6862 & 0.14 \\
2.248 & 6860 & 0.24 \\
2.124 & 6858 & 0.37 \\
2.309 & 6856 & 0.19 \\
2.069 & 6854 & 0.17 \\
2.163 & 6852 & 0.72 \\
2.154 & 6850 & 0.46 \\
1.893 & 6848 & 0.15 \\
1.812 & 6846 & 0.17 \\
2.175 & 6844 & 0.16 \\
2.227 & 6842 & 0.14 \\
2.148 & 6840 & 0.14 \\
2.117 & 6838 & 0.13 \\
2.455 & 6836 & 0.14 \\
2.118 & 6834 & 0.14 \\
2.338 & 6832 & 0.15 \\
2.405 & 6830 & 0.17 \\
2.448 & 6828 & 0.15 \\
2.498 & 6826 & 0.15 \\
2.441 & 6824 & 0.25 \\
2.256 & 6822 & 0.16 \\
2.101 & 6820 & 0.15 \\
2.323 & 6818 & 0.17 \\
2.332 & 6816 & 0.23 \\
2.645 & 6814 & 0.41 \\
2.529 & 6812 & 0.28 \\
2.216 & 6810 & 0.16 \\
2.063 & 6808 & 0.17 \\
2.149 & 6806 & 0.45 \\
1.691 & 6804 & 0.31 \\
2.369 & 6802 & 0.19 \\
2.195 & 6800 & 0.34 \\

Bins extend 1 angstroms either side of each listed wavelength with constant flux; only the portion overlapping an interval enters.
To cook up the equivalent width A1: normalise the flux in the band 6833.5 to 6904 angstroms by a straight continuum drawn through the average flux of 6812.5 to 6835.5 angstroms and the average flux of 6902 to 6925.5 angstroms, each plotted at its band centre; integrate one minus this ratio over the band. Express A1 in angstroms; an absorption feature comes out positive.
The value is 4.3 angstroms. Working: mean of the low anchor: 2.36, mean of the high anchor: 2.28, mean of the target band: 2.18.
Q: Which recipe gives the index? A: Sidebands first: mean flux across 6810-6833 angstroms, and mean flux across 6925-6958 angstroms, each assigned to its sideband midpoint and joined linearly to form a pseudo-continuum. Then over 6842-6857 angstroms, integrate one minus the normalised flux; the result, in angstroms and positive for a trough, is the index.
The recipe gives 1.6 angstroms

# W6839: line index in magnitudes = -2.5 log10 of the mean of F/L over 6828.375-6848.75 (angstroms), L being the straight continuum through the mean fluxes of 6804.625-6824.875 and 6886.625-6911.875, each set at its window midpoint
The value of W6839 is 0.05 mag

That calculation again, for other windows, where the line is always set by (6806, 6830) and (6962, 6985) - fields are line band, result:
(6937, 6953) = 0.04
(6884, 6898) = 0.03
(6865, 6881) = 0.04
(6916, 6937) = -0.01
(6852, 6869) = 0.08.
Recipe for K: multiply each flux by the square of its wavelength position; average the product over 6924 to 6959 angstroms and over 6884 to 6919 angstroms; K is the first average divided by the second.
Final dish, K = 1.02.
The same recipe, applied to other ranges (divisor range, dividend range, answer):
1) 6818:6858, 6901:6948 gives 1.05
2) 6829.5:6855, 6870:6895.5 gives 1.04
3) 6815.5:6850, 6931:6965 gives 1.03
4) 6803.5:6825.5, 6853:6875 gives 0.97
